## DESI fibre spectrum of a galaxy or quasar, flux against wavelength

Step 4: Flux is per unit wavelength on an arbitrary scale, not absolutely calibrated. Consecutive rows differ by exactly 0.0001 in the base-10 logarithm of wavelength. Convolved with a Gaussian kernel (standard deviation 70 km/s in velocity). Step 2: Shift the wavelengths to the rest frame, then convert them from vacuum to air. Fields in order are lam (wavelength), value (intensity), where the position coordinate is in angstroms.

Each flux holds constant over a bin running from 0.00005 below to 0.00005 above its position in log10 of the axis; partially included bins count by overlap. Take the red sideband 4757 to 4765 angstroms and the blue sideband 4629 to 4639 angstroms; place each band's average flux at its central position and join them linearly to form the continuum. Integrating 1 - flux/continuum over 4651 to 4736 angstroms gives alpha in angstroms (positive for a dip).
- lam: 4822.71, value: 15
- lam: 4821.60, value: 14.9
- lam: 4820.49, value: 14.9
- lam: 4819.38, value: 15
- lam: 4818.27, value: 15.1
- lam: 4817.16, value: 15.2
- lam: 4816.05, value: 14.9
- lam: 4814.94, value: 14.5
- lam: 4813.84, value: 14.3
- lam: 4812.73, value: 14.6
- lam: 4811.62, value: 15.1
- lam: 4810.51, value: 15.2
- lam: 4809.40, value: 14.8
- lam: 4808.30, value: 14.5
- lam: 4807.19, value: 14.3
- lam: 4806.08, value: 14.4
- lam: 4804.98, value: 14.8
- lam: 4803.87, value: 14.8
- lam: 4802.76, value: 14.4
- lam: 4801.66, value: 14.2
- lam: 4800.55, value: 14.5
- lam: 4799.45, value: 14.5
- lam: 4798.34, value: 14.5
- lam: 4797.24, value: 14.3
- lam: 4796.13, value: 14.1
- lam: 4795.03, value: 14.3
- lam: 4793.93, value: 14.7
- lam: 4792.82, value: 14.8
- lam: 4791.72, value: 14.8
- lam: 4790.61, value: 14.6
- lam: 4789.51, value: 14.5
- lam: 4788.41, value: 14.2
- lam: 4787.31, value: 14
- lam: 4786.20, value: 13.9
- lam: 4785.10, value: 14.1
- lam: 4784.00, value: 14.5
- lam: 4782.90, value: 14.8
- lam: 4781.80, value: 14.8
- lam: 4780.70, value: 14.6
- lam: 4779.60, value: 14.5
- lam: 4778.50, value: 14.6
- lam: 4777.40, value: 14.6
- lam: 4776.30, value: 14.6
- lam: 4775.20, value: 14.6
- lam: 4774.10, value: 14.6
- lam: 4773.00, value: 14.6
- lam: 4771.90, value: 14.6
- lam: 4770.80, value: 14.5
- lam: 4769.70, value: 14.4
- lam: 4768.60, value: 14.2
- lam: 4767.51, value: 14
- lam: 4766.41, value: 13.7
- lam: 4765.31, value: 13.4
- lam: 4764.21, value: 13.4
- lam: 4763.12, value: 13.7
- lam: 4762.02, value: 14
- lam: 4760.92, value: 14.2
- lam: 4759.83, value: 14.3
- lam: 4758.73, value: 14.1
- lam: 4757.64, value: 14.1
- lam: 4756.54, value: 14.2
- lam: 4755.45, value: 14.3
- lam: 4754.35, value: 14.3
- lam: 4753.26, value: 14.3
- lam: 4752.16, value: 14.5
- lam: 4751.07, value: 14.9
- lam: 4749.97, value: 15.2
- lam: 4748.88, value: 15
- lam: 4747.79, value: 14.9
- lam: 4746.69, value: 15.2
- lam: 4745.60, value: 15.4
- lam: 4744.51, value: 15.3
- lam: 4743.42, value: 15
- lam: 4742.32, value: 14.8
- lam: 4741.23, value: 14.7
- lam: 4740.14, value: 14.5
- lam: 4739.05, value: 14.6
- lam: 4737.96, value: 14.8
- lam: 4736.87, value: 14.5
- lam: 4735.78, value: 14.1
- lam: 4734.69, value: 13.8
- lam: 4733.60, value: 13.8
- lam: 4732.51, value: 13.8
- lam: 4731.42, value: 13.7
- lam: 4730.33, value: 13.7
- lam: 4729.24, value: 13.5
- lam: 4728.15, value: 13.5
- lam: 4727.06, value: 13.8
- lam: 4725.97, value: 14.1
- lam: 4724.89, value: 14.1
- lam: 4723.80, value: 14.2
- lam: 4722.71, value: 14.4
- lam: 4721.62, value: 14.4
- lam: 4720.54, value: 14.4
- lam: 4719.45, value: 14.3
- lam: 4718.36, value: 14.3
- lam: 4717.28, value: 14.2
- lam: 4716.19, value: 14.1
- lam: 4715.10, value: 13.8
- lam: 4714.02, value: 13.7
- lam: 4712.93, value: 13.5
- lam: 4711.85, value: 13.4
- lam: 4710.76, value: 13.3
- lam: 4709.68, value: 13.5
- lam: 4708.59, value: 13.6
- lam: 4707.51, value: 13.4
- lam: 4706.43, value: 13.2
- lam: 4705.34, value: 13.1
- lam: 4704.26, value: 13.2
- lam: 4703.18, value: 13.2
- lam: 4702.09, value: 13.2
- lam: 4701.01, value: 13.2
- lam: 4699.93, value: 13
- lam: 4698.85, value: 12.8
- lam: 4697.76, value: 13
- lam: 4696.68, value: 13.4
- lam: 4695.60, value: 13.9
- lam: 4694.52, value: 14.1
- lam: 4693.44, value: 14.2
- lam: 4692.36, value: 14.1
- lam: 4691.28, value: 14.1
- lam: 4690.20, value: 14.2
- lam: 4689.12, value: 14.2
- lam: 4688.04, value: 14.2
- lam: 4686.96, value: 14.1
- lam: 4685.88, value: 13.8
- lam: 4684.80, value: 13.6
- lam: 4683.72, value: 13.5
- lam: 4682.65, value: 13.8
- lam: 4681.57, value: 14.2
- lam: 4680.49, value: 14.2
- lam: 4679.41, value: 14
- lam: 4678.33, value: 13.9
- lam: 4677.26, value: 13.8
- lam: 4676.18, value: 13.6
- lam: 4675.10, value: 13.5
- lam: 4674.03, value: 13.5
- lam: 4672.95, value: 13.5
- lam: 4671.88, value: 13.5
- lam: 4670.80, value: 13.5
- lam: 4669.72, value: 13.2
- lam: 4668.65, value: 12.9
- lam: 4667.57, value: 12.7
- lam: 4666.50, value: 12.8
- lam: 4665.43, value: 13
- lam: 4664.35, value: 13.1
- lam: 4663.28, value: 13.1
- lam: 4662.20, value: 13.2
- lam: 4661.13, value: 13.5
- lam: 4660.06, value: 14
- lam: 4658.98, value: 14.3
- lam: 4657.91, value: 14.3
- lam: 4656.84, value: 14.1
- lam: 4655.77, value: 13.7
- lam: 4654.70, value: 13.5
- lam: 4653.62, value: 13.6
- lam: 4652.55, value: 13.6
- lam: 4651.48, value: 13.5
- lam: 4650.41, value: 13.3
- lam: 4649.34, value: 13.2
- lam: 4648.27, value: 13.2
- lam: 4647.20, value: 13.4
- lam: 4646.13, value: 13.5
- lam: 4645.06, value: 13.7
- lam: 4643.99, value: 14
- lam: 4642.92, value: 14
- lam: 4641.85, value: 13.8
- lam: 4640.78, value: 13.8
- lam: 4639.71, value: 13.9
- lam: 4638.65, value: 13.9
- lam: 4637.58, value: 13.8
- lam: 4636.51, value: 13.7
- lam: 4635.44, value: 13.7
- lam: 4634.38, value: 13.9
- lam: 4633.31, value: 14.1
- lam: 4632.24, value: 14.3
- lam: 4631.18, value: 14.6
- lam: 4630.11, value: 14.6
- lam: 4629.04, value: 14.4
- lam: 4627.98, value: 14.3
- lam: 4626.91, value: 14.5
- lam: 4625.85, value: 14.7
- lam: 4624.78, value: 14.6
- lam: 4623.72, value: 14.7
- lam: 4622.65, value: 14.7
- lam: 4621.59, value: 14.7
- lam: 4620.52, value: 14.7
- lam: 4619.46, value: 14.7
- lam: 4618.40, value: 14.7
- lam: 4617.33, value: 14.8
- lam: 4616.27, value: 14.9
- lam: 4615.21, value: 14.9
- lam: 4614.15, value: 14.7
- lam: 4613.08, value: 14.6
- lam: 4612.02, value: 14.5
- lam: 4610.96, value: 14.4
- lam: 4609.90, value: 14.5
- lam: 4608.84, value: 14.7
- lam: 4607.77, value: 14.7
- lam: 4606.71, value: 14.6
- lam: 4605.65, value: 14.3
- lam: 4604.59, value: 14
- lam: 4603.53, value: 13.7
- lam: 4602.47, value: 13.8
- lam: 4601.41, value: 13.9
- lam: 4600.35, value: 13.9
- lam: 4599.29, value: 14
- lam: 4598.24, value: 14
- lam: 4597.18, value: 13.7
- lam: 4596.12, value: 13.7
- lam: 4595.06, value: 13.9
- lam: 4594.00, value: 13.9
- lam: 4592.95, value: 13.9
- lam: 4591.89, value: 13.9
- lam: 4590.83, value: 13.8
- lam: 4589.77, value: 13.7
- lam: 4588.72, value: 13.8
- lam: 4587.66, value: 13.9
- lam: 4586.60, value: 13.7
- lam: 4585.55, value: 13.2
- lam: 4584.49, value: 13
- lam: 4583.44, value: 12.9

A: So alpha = 2.07 angstroms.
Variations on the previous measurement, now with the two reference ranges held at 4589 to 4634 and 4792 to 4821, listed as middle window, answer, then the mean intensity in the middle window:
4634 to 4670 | 2.1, 13.6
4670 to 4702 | 1.6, 13.7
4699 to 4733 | 1.9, 13.7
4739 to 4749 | -0.3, 15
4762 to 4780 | 0.4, 14.2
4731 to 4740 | 0.2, 14.2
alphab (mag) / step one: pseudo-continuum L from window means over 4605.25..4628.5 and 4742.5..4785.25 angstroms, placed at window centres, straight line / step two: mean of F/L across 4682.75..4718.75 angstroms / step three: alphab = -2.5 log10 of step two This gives 0.07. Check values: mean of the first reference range 14.6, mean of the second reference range 14.5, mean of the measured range 13.6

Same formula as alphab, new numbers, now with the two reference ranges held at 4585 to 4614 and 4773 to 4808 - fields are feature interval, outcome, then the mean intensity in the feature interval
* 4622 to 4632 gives -0.04 mag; 14.6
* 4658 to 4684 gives 0.05 mag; 13.5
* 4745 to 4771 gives 0.00 mag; 14.3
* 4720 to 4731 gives 0.02 mag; 14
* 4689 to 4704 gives 0.05 mag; 13.6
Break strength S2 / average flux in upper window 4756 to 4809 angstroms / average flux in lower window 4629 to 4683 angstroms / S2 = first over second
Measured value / 1.05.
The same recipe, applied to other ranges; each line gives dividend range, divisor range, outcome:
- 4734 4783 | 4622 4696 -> 1.05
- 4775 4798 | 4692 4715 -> 1.08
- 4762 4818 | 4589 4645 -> 1.02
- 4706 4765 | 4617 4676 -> 1.02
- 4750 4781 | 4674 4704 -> 1.04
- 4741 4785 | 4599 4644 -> 1.01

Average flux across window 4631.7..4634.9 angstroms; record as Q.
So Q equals 14.1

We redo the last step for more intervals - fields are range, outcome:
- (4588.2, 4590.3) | 13.8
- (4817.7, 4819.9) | 15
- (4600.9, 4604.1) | 13.8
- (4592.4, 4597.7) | 13.8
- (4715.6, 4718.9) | 14.2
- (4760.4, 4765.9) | 13.7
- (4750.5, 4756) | 14.5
